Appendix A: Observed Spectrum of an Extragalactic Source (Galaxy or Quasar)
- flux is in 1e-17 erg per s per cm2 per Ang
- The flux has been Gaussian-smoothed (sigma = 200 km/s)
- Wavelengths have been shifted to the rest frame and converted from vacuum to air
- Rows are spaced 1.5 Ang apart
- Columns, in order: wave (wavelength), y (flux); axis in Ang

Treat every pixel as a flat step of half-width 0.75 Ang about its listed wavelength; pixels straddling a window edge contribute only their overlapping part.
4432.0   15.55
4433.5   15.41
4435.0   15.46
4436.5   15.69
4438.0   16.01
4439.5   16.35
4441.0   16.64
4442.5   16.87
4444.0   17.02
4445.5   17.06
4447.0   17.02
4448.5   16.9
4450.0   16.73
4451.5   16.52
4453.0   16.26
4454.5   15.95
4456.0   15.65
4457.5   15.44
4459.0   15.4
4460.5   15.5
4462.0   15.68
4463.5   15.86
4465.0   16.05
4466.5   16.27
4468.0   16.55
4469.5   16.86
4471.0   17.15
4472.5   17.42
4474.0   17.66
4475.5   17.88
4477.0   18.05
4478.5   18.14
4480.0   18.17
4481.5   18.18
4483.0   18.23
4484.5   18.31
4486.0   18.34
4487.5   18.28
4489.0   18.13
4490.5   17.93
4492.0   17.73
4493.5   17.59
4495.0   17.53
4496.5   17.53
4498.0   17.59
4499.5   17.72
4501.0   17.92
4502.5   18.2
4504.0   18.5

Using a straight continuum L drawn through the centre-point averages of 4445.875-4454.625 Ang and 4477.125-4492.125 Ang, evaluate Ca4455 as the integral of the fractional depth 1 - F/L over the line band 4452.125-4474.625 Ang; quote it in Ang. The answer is 1.3 Ang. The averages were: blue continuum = 16.6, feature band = 16.2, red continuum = 18.2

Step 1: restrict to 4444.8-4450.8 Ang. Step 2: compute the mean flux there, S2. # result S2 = 16.9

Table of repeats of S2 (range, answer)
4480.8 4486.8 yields 18.3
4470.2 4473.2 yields 17.3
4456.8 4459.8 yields 15.4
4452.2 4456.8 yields 16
